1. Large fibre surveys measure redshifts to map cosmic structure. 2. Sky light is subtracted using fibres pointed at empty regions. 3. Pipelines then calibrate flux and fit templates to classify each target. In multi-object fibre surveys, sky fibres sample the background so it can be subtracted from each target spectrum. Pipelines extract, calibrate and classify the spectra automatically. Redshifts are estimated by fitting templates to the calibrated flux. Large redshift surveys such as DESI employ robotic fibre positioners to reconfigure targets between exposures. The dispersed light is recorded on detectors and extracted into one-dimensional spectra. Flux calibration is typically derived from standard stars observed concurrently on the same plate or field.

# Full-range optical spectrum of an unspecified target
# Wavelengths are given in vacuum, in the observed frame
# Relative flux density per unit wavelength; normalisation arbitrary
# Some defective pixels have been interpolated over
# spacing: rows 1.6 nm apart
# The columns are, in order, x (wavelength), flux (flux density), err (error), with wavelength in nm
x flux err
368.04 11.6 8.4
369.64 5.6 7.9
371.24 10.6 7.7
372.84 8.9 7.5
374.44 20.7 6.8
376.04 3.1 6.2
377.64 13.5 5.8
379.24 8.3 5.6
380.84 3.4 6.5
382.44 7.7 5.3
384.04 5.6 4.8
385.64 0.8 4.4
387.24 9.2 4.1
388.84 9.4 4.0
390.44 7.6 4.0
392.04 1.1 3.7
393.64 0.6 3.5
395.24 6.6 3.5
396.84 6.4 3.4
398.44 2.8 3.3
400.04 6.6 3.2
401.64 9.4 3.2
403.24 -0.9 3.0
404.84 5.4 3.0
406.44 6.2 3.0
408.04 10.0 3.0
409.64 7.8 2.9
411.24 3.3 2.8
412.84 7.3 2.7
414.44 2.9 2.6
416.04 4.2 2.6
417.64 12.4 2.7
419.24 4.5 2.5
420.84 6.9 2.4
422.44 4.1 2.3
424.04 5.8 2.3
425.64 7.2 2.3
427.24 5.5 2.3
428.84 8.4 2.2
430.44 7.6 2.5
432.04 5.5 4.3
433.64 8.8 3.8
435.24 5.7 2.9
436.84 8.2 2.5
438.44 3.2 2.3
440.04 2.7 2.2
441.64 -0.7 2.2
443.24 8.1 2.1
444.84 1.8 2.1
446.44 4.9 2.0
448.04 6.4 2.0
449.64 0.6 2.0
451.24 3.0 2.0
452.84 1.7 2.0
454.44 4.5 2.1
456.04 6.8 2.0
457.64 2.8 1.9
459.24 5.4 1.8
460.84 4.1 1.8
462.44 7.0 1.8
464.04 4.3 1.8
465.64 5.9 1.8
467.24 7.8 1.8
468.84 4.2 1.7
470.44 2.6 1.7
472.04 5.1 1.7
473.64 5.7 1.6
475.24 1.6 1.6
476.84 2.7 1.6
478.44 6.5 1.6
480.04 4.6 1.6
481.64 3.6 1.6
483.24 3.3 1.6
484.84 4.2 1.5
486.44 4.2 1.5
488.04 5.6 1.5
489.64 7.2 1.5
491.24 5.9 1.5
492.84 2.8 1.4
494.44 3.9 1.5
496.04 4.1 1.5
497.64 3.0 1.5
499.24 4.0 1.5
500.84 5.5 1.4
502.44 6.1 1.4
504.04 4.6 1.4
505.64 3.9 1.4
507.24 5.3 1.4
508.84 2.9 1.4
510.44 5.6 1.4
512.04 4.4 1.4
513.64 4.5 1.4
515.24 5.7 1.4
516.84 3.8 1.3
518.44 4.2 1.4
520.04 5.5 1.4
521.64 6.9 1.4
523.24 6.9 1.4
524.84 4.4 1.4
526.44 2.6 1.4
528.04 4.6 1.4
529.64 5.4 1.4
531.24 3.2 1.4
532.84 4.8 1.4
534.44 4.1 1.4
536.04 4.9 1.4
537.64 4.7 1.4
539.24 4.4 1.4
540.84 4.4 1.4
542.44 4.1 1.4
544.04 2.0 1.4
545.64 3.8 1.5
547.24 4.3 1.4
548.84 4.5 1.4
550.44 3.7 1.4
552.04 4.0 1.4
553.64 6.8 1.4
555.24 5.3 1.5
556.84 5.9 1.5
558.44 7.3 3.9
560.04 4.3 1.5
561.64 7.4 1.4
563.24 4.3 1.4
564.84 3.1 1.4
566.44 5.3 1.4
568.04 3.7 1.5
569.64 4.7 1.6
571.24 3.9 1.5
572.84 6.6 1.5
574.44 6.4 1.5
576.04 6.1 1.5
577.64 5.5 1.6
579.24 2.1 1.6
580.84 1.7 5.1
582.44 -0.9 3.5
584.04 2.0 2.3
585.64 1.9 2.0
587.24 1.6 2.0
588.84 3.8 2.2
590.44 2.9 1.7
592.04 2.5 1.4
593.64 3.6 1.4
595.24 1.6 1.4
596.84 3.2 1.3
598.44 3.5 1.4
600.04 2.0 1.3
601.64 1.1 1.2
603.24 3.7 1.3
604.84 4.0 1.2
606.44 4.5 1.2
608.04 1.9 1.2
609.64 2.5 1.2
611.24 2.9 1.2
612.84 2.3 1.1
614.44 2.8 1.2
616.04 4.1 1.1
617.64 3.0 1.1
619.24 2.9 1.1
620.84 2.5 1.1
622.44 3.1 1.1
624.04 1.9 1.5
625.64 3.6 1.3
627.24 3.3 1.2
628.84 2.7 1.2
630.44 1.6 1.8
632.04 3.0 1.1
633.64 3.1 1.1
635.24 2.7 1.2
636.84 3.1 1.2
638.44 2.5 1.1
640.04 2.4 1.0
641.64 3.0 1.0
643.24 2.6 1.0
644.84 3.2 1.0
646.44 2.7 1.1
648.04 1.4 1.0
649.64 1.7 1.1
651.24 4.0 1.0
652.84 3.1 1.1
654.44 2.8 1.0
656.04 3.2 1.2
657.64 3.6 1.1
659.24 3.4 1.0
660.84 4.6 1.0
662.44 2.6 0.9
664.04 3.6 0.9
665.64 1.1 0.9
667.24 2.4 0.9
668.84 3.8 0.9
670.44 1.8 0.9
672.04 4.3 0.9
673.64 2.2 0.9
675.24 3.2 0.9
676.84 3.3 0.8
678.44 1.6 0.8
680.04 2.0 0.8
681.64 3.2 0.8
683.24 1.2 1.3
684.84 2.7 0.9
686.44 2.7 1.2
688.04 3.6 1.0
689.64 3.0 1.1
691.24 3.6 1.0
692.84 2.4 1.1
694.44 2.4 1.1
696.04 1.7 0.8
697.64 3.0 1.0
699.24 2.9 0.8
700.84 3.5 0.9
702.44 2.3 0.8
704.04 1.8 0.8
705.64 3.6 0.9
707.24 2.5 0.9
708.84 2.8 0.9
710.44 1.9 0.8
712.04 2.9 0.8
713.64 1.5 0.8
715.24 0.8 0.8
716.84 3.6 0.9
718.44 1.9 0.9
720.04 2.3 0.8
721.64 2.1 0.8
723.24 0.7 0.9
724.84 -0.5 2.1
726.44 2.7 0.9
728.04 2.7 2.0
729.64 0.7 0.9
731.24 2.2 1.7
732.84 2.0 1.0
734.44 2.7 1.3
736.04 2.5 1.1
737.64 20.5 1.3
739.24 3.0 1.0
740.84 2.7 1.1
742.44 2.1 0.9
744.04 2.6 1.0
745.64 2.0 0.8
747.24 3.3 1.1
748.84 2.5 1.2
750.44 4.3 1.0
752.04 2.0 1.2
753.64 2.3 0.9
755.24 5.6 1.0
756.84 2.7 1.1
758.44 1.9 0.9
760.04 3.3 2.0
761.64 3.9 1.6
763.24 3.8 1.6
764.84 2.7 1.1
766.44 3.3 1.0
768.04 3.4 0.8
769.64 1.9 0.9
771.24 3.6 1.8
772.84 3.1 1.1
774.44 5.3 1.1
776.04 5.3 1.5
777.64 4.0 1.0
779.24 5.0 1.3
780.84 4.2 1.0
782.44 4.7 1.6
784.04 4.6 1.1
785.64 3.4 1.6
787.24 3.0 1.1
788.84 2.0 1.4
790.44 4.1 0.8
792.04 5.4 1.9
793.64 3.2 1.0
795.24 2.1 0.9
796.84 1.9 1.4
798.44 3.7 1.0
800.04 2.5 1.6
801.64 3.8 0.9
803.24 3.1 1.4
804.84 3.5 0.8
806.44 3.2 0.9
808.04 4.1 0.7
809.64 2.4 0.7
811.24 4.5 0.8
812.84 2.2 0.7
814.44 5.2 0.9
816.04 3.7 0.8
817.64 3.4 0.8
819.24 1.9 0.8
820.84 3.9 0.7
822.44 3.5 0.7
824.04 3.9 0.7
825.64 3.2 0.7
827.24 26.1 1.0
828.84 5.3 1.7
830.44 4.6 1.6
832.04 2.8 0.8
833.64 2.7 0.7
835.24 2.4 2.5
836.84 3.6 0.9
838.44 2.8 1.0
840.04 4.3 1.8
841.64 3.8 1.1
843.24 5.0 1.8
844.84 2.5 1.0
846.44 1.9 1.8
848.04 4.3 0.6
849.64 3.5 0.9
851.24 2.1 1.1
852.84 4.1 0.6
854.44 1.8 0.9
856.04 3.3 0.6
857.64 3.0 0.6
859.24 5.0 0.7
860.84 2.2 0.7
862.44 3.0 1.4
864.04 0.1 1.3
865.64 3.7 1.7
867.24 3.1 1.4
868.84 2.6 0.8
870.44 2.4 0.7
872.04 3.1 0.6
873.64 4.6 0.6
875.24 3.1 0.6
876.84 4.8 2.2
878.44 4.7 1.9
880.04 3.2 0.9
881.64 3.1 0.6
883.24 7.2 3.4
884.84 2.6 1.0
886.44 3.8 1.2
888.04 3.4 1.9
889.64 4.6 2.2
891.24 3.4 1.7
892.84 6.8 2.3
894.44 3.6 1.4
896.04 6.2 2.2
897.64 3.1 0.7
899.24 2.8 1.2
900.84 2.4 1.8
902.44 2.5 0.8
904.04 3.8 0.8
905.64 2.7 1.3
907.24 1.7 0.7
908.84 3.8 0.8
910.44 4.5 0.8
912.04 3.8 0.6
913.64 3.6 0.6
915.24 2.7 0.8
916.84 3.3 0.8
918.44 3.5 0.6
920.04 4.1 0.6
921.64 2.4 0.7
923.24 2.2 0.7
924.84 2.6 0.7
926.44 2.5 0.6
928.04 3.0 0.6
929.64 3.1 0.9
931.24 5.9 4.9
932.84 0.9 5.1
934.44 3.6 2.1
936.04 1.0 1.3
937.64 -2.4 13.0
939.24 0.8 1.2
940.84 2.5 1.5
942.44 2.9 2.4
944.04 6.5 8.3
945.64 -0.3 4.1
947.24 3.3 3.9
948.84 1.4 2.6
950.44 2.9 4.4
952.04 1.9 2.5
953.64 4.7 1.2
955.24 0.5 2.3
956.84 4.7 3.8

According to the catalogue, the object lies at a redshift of 0.98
